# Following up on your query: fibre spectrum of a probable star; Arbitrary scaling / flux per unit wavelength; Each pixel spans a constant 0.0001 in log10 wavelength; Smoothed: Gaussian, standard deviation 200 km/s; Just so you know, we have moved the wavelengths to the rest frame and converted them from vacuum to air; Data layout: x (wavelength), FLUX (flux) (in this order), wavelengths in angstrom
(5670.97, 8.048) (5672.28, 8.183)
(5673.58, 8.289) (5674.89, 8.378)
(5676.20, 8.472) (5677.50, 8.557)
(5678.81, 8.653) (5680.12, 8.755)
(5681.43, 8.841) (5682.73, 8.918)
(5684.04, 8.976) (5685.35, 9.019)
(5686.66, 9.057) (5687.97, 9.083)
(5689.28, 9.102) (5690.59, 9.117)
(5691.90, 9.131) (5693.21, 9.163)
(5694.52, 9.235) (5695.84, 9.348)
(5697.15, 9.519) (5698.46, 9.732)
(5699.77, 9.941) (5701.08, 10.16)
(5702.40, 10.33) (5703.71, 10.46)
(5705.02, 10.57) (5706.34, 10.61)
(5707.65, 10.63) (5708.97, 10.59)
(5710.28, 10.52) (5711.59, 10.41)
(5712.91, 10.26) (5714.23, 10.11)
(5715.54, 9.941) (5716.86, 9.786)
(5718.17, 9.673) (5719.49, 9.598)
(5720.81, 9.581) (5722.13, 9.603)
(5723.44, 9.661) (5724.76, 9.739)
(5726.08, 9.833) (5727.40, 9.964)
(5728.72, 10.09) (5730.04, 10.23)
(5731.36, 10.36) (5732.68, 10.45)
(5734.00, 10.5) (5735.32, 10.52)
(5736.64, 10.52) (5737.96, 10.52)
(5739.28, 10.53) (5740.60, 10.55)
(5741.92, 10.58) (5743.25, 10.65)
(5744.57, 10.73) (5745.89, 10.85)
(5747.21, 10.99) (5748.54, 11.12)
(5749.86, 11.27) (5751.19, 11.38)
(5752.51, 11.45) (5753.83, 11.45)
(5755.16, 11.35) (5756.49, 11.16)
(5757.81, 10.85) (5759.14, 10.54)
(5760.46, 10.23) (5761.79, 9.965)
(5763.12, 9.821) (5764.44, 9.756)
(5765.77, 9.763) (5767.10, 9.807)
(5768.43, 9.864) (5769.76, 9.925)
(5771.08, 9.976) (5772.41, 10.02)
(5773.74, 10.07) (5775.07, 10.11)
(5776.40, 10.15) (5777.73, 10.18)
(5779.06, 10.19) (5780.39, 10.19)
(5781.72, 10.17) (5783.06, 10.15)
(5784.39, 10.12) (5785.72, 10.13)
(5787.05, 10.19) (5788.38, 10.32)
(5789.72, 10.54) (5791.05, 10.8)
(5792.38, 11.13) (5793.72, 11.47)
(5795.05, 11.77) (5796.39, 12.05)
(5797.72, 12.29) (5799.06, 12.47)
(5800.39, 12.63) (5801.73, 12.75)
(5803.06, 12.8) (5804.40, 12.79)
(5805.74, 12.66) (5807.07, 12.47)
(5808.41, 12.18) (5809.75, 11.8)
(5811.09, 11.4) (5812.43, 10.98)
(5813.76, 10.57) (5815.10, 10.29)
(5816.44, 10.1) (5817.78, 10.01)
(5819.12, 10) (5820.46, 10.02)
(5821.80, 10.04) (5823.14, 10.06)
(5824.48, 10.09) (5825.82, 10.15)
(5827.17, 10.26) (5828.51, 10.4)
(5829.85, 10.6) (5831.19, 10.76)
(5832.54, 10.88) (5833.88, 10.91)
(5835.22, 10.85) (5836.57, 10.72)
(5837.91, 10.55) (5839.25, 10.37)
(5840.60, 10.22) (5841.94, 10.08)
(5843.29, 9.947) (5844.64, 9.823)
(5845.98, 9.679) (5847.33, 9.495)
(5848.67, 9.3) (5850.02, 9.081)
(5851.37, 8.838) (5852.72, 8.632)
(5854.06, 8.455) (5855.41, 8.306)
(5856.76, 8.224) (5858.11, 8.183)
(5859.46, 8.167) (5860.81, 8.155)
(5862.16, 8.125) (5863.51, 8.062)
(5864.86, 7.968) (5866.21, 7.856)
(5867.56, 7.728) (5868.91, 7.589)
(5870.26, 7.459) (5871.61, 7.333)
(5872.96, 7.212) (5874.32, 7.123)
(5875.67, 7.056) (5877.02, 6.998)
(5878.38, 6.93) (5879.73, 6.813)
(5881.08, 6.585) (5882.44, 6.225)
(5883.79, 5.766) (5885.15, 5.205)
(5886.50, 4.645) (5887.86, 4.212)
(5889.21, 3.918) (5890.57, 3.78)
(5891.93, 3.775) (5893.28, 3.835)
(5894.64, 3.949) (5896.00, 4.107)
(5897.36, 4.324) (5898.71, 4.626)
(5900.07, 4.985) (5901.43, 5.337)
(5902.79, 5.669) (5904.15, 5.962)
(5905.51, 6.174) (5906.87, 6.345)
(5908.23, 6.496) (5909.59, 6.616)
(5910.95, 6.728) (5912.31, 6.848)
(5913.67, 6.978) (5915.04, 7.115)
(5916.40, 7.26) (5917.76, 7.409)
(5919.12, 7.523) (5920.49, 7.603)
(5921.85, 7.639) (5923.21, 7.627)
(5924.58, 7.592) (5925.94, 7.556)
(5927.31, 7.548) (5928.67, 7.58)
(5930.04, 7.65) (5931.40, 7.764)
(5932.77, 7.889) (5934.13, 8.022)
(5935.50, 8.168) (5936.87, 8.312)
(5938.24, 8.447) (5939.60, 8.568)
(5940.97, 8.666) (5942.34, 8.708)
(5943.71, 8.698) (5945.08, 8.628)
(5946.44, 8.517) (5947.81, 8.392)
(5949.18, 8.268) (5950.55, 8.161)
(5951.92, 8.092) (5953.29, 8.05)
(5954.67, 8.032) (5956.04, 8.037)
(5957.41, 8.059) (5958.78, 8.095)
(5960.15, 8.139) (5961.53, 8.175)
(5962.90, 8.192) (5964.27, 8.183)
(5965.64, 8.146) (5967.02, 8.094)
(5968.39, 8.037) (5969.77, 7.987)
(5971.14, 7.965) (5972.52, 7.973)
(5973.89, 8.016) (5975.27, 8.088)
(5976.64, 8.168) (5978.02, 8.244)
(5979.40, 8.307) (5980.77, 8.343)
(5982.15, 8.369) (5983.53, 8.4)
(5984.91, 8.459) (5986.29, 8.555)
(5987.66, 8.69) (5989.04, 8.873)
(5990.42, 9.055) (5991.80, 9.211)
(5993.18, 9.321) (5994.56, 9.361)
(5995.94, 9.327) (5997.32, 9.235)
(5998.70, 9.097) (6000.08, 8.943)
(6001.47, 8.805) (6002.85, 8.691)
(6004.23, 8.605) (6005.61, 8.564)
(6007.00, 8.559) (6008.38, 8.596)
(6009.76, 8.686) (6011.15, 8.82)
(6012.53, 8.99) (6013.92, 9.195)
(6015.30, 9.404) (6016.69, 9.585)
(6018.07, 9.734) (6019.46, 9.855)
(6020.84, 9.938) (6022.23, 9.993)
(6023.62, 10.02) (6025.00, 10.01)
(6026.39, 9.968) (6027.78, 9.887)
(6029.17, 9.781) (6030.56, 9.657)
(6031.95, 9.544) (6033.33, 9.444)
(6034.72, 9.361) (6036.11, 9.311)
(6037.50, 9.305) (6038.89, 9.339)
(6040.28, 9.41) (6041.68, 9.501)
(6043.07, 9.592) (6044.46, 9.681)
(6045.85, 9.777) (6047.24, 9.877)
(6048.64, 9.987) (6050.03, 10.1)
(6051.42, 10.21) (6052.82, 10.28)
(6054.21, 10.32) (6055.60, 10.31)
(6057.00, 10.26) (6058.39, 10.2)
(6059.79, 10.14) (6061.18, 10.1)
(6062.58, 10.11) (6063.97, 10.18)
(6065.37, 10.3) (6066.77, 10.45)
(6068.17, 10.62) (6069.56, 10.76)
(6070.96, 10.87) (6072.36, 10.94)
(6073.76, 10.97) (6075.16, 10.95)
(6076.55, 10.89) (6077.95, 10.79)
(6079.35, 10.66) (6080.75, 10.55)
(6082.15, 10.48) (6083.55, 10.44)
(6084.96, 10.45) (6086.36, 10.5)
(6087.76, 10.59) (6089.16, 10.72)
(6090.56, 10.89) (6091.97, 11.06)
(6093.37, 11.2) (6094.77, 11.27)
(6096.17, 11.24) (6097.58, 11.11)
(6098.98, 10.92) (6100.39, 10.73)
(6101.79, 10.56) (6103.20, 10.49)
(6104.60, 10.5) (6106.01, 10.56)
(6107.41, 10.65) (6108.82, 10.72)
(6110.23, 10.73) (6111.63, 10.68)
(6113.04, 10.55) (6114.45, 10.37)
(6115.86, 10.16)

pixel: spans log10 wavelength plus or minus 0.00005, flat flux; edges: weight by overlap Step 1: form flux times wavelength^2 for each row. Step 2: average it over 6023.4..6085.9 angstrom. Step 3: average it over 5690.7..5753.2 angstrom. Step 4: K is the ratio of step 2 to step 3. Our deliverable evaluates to 1.1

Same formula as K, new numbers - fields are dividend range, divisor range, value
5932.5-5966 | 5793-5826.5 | 0.76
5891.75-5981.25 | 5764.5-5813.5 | 0.71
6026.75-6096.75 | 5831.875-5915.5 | 1.50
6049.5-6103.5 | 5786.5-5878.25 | 1.16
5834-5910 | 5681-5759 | 0.75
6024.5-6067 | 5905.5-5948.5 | 1.34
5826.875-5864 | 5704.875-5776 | 0.96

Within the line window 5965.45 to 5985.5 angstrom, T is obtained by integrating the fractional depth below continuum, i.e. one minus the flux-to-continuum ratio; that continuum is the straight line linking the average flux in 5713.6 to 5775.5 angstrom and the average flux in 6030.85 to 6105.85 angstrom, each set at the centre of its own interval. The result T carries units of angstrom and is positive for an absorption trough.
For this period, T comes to 4.2 angstrom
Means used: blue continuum 10.3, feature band 8.17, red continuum 10.3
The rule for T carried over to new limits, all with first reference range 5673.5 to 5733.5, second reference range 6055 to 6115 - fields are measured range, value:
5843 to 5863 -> 2.45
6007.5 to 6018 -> 1.38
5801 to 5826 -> -3.06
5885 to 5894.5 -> 5.63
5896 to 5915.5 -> 8.12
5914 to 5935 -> 5.42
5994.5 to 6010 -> 2.33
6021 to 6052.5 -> 2.35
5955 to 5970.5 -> 3.33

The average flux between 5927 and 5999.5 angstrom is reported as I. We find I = 8.35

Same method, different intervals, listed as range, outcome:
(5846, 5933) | 6.86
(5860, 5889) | 6.86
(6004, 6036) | 9.41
